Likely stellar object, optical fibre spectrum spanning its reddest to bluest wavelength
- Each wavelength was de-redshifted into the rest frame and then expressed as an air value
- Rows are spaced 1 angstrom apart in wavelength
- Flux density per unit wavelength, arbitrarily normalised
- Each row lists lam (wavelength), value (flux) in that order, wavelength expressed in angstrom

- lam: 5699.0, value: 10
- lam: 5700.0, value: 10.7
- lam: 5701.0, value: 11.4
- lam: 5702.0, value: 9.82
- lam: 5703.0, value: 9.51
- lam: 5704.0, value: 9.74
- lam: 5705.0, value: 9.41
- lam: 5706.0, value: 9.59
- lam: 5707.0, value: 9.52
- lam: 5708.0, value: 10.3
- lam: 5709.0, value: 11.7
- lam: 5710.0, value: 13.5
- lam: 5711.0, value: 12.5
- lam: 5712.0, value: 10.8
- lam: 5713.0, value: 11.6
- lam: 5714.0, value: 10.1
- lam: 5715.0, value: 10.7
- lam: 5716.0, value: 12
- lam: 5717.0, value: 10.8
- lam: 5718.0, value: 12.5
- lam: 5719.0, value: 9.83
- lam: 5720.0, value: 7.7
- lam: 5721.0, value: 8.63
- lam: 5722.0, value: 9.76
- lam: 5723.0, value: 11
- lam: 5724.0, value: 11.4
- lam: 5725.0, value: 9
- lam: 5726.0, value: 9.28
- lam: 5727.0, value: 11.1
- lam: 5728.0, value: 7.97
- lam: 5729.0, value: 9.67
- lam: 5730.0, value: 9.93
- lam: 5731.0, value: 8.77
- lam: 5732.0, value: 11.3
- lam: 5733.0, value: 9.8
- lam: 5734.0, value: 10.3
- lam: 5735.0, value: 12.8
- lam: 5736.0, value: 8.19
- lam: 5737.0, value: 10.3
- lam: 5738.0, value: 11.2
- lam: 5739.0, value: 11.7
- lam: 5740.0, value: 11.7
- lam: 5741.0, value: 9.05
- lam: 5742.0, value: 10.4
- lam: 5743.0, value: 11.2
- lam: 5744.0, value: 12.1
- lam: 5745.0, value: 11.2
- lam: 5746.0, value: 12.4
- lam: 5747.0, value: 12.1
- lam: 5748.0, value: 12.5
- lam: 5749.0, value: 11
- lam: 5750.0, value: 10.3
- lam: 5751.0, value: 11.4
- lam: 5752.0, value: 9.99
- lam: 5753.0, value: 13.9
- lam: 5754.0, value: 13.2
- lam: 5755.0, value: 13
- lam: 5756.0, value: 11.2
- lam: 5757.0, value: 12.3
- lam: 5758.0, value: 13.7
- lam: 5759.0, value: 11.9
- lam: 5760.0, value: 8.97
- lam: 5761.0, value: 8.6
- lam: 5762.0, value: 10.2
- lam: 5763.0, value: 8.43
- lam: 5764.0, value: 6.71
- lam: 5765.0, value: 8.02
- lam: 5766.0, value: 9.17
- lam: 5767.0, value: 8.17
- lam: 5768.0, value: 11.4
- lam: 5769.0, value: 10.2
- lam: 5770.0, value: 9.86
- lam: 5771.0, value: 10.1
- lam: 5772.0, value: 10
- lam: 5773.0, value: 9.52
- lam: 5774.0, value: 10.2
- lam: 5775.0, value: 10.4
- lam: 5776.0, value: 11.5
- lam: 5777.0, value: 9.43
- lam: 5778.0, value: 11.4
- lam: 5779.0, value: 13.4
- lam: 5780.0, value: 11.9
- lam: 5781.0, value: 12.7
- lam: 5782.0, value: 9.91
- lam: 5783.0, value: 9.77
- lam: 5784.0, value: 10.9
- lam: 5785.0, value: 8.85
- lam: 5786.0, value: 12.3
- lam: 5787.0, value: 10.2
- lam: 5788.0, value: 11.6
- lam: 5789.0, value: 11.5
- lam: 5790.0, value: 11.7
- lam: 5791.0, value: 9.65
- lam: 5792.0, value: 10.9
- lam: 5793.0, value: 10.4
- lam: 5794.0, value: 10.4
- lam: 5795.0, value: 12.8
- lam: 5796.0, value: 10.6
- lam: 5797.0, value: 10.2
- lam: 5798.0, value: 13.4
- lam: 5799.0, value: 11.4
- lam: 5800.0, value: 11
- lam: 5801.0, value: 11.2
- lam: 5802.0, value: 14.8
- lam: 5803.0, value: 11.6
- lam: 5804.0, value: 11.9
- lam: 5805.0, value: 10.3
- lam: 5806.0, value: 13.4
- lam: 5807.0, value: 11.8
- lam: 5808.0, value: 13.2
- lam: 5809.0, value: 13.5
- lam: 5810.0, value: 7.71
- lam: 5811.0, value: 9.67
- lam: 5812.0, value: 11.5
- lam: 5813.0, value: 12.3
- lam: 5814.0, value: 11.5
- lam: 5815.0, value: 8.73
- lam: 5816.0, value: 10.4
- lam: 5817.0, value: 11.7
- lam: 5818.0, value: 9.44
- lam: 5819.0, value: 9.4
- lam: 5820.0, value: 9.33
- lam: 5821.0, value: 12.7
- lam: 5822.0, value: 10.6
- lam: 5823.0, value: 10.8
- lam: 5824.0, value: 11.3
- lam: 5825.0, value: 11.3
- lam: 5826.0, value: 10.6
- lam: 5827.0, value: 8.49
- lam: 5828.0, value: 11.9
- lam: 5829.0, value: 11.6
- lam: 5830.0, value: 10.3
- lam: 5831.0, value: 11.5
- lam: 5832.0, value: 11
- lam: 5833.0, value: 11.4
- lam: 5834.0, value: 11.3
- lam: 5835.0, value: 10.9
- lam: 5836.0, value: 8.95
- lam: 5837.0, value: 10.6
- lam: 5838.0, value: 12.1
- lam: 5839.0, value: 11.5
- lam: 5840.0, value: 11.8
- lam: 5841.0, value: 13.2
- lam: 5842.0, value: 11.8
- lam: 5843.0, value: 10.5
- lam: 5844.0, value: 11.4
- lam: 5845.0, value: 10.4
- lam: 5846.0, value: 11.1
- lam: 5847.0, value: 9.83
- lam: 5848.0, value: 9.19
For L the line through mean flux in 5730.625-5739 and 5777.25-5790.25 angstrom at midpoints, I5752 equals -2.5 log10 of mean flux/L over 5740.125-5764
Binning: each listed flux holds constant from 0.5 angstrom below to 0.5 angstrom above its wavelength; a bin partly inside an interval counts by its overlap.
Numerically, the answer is -0.05 mag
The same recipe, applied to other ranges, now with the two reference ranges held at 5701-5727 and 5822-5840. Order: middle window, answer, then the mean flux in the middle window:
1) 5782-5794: 0.01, 10.7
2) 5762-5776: 0.13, 9.5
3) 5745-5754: -0.11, 11.8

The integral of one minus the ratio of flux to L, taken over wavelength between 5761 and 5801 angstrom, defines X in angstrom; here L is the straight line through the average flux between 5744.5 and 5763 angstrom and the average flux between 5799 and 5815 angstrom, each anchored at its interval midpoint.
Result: 3.6 angstrom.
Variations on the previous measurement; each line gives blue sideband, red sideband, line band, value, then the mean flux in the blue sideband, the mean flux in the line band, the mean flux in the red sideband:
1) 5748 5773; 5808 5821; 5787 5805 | -1.4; 10.5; 11.4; 10.6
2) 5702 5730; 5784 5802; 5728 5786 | 0.6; 10.3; 10.7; 11.2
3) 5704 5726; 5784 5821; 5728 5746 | 0.2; 10.5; 10.5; 11.1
